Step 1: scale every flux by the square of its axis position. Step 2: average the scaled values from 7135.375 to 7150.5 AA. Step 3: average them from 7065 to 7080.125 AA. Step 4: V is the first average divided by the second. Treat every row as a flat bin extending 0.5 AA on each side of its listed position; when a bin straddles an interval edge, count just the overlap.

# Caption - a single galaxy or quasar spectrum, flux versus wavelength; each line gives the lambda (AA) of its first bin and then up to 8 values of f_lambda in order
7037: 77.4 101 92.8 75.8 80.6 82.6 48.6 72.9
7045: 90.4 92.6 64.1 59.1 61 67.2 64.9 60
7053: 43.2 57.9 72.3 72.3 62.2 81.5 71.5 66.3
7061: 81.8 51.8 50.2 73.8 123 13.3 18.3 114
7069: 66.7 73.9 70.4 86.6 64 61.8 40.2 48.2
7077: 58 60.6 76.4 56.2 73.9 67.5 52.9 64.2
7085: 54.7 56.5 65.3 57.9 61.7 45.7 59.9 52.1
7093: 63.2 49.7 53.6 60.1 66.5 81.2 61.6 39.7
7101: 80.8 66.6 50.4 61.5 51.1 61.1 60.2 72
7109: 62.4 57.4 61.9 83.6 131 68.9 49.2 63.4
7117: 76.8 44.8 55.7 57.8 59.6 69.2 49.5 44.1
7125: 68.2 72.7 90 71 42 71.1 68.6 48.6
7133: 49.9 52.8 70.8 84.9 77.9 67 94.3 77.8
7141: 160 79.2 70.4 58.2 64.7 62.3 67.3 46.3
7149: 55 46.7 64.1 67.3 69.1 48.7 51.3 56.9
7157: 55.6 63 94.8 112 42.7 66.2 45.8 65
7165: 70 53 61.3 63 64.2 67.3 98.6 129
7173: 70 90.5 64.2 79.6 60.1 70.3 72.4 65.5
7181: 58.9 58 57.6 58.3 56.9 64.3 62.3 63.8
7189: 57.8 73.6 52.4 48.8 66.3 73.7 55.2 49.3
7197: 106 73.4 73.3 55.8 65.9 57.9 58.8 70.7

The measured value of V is 1.20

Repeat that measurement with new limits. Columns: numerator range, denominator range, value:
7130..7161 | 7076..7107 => 1.17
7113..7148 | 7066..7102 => 1.13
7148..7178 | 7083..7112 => 1.15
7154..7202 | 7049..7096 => 1.10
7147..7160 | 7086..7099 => 1.06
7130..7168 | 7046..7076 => 1.05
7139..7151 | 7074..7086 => 1.24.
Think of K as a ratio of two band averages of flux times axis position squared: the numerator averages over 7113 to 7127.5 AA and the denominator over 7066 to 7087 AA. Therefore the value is 1.05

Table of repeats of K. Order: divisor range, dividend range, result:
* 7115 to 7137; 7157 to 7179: 1.17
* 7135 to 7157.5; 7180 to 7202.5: 0.92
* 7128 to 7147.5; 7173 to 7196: 0.90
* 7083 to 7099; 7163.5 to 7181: 1.25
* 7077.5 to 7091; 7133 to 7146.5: 1.29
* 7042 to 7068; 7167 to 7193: 1.07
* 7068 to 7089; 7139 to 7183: 1.11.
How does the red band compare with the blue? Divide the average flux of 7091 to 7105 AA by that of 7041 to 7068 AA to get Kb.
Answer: 0.90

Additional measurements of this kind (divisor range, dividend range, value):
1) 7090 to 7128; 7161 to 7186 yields 1.07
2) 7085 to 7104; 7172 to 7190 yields 1.13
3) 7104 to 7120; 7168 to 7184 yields 1.10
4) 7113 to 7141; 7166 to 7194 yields 1.00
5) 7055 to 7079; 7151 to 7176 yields 1.05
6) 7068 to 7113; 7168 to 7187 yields 1.12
